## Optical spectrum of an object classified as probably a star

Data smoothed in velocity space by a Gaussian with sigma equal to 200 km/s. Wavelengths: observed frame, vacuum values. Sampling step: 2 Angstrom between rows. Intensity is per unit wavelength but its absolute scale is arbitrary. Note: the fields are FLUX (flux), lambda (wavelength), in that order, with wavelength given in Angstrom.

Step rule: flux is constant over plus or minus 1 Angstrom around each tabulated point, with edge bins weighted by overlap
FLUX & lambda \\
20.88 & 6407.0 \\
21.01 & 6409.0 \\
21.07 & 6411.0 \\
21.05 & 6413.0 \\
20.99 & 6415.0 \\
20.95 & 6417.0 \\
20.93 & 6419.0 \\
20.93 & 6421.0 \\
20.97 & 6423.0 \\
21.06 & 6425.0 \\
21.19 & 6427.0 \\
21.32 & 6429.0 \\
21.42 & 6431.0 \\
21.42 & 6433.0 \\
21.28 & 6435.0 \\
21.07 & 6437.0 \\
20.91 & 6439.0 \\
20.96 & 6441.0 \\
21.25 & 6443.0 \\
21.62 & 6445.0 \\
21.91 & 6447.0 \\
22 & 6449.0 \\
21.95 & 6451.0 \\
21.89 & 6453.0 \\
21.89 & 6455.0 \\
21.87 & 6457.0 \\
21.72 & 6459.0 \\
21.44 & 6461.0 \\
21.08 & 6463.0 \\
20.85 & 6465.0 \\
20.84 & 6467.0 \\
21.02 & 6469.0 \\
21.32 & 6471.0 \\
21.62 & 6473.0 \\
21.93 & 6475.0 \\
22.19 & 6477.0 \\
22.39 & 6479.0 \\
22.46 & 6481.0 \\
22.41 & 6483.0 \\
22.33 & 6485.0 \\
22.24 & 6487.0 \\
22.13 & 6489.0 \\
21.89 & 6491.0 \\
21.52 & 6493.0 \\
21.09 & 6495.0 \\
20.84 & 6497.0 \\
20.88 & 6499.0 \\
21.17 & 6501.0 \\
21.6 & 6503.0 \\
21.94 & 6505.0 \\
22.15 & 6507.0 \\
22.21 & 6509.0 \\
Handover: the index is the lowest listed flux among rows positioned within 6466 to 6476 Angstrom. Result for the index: 20.84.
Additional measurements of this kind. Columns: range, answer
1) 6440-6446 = 20.96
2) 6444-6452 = 21.62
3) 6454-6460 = 21.72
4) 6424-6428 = 21.06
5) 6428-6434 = 21.32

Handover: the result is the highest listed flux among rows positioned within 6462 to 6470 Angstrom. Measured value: 21.08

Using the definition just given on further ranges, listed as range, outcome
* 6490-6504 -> 21.89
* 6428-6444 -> 21.42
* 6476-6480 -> 22.39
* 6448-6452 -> 22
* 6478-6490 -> 22.46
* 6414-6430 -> 21.32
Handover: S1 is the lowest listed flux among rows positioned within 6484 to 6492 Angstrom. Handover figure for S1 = 21.89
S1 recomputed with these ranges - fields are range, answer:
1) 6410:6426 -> 20.93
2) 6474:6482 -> 21.93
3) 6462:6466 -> 20.85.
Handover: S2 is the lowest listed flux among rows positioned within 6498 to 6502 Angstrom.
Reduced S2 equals 20.88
